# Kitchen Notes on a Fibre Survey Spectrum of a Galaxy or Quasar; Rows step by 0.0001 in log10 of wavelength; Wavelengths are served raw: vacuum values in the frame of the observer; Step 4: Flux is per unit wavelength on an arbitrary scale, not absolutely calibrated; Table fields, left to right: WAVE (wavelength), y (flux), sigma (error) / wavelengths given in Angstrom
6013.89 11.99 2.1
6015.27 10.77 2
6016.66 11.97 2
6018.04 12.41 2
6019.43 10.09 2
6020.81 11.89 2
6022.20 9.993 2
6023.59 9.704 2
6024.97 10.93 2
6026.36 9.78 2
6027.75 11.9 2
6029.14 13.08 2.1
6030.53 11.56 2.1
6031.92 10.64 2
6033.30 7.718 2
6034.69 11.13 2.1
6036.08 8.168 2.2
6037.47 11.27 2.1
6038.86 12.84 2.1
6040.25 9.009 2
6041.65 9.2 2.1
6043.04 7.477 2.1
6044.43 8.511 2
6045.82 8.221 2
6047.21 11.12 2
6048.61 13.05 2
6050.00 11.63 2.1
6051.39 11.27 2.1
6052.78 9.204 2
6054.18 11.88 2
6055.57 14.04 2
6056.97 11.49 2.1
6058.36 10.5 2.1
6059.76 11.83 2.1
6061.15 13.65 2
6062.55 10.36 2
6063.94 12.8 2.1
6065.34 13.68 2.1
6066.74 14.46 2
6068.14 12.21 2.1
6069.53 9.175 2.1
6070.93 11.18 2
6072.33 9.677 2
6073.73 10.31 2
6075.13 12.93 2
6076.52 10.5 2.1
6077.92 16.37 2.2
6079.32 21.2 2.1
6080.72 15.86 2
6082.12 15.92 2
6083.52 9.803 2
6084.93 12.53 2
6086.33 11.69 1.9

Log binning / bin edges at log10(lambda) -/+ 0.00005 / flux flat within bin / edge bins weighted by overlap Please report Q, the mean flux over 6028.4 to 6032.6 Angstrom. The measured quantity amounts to 11.8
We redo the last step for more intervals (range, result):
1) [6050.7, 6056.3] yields 11.6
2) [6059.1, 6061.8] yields 12.8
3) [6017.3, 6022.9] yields 11.1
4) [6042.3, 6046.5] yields 8.09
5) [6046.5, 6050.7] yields 11.9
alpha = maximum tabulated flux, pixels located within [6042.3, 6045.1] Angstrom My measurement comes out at 8.511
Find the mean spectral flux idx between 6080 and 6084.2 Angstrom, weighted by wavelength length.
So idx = 13.9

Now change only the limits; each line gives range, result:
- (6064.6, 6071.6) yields 12.1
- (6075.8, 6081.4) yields 16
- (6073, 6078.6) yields 12.5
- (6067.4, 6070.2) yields 10.8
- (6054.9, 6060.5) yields 12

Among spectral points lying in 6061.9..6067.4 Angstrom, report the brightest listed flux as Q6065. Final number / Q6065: 14.46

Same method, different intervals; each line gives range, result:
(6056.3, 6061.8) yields 13.65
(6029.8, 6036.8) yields 11.56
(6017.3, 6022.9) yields 12.41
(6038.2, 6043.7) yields 12.84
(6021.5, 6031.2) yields 13.08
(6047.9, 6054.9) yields 13.05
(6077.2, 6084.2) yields 21.2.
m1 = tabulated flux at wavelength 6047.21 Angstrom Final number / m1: 11.12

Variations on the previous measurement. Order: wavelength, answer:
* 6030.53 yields 11.56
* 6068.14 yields 12.21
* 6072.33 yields 9.677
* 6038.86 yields 12.84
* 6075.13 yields 12.93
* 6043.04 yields 7.477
